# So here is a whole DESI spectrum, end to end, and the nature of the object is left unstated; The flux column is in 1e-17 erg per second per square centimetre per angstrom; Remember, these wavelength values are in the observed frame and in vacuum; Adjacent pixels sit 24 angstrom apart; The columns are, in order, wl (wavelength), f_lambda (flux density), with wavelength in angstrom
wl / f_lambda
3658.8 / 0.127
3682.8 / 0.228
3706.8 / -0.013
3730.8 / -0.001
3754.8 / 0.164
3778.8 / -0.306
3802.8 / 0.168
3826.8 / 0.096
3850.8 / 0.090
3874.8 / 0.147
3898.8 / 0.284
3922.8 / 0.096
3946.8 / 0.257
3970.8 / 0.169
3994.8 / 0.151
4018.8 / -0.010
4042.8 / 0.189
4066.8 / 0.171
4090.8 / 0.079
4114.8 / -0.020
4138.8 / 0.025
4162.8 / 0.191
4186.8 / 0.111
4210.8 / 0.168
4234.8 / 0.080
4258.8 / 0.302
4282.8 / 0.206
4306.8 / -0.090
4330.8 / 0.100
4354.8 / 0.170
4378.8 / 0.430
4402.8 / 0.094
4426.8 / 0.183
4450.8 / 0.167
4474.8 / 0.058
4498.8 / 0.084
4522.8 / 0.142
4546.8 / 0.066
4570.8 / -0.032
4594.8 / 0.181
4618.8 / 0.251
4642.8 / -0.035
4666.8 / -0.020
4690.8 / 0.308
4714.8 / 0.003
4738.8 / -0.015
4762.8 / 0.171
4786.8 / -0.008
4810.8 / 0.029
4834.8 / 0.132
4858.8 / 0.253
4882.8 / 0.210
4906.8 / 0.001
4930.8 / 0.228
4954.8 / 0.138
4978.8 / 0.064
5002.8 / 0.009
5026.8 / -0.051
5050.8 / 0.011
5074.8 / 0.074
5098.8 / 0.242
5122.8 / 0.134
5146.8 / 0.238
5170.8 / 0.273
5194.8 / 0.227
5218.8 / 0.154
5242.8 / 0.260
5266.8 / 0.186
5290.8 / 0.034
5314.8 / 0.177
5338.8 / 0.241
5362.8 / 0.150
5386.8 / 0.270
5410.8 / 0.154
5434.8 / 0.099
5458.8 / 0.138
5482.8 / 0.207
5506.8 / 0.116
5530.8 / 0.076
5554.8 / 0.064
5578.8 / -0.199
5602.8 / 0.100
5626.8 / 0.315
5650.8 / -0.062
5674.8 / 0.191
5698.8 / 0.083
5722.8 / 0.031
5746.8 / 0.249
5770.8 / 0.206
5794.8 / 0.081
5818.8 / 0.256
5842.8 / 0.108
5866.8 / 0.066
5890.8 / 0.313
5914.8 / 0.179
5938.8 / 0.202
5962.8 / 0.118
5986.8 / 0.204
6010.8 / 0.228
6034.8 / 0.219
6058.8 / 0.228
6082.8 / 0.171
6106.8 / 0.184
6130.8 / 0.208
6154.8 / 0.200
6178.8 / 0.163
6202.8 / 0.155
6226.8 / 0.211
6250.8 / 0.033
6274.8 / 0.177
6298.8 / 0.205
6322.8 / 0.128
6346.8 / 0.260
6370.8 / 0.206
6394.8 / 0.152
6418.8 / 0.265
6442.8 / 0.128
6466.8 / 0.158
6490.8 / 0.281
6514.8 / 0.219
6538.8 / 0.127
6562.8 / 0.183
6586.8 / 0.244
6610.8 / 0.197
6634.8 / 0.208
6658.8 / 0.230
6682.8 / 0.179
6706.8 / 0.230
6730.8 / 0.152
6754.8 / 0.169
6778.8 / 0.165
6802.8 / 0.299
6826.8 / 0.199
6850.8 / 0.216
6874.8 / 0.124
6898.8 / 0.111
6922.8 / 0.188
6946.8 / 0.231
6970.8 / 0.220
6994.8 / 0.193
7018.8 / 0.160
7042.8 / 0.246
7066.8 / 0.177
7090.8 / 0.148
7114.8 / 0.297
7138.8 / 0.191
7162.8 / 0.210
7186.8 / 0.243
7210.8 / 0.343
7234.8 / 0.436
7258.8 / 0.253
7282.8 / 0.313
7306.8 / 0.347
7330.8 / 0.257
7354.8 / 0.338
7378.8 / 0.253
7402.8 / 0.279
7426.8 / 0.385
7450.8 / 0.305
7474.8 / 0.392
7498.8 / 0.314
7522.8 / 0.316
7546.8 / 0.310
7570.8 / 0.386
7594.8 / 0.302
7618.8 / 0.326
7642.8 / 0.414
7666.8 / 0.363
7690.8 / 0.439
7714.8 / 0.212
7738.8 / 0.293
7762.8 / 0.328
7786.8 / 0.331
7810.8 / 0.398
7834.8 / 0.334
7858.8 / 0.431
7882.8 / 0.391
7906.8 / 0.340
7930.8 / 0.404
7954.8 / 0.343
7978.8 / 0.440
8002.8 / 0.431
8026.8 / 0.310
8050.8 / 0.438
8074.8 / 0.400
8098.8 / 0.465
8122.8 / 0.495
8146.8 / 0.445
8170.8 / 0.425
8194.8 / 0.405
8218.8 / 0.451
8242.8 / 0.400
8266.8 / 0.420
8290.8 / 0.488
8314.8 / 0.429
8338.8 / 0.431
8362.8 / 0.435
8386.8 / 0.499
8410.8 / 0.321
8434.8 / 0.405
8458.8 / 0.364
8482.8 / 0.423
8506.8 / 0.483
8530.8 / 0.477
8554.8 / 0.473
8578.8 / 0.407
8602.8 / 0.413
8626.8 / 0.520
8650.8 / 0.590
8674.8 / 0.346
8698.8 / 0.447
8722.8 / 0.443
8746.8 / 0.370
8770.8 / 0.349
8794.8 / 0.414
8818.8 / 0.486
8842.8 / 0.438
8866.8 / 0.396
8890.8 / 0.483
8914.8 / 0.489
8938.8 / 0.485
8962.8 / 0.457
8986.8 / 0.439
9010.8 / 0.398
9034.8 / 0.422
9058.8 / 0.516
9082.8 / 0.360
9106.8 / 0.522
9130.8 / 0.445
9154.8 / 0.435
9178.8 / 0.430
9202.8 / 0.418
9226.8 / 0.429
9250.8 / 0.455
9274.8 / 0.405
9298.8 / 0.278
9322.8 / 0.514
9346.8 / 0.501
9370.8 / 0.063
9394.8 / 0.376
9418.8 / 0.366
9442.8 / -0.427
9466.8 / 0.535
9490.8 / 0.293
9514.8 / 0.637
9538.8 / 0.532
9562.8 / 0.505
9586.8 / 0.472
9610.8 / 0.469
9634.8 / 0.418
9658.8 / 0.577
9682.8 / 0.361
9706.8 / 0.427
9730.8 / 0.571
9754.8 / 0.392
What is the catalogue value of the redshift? 0.800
